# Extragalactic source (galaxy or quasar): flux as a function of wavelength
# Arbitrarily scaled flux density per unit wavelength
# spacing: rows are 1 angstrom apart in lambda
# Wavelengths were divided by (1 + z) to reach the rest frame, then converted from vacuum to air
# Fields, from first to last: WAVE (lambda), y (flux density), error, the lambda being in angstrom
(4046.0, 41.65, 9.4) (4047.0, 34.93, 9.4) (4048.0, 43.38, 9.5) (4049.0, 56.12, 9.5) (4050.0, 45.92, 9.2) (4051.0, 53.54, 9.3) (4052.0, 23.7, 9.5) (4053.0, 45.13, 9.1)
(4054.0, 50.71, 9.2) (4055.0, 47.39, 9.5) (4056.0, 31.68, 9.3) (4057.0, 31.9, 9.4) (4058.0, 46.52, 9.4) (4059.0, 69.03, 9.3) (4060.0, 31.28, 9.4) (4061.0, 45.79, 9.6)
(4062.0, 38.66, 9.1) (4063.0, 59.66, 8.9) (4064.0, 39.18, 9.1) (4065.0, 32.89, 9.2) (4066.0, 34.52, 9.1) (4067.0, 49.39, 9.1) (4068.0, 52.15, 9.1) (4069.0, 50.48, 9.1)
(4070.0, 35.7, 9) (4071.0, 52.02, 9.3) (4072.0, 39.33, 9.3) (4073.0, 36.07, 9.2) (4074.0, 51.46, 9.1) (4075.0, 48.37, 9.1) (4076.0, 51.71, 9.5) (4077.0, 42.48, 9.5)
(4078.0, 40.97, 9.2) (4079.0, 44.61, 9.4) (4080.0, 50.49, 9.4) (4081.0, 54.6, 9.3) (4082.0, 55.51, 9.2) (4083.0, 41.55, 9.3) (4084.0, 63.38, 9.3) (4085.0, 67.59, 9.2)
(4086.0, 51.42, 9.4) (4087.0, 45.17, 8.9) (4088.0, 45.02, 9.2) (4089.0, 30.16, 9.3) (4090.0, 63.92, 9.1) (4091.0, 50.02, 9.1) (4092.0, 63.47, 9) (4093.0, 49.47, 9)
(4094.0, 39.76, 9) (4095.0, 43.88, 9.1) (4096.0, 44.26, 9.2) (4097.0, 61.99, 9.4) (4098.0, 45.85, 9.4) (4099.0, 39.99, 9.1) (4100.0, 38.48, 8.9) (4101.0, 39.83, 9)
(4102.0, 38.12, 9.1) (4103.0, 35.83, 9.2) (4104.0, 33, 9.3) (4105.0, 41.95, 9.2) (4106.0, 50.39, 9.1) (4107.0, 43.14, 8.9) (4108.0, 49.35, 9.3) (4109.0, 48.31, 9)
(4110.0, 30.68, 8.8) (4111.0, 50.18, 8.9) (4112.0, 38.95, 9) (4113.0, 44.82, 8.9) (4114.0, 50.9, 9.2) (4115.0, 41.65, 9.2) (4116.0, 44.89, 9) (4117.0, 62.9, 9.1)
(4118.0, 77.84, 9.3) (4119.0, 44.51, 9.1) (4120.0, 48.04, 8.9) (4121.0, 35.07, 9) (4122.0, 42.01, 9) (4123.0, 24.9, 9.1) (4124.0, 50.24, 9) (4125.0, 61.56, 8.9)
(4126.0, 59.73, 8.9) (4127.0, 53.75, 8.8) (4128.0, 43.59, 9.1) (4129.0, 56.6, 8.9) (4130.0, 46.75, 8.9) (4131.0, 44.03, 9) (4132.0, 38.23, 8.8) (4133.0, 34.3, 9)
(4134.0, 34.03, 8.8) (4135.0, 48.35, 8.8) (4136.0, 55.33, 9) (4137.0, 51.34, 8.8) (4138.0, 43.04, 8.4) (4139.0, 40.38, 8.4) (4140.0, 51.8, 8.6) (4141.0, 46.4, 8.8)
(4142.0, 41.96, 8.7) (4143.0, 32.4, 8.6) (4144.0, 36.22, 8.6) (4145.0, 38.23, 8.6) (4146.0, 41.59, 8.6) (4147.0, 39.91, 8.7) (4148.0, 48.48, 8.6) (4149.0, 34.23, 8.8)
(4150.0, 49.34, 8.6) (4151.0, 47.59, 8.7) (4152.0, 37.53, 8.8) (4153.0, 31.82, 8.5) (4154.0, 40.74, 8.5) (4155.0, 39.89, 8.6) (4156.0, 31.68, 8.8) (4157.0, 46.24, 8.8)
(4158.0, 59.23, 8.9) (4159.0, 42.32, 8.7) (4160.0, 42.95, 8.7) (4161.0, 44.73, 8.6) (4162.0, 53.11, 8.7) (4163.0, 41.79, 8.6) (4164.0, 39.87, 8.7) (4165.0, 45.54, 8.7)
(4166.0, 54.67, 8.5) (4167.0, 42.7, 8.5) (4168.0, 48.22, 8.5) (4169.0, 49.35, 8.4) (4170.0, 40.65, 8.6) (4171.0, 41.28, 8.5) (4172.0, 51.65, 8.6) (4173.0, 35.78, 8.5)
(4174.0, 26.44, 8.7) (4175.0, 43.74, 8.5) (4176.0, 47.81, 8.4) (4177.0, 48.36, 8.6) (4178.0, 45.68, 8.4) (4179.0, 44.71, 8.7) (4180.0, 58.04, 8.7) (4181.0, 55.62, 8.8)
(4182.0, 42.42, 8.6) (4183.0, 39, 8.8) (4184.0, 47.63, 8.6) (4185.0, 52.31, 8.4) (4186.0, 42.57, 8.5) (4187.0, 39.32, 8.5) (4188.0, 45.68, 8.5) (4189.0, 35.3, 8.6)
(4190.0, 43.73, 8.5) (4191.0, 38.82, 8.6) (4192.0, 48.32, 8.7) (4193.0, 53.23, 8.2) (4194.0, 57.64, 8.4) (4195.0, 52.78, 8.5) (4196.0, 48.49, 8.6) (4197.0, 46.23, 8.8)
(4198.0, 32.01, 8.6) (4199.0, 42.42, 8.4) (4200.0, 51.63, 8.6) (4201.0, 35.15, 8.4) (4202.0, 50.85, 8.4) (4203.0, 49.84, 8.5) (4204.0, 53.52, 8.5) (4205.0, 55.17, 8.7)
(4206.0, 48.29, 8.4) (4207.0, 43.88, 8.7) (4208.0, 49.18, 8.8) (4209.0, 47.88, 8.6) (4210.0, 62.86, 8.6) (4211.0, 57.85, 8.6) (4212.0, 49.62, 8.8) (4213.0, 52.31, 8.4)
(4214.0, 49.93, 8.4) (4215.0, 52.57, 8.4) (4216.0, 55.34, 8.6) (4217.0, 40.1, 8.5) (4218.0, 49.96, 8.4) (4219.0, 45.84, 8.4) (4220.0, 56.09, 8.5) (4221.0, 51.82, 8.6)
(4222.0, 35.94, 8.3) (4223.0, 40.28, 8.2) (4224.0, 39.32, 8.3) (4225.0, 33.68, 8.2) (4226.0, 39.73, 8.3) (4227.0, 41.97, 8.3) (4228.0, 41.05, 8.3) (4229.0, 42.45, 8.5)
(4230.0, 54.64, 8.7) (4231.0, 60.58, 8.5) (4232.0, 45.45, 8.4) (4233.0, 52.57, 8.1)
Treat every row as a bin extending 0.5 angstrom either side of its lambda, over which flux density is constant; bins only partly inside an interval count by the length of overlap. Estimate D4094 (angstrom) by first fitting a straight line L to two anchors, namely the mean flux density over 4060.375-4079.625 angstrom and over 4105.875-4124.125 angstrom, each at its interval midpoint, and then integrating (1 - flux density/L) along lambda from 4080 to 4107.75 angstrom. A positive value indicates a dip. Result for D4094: -1.3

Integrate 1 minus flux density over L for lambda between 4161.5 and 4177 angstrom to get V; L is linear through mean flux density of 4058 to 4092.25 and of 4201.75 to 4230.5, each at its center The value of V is 1.16 angstrom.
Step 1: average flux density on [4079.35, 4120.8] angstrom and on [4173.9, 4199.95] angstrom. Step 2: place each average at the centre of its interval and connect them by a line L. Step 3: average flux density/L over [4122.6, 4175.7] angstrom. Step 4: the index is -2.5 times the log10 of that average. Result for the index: 0.06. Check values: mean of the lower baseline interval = 47.7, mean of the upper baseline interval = 45.7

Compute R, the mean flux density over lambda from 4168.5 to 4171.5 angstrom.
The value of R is 43.8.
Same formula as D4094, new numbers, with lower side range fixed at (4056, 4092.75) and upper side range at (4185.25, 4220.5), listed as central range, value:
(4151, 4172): 1.69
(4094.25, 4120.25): 0.97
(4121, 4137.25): 0.51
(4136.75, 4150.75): 1.54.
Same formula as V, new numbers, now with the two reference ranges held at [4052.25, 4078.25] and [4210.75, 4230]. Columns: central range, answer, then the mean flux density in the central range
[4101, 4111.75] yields 0.7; 41.9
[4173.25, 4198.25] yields 0.1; 45.5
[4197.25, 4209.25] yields -0.2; 46.6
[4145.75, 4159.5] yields 0.9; 42.2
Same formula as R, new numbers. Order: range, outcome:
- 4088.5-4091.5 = 48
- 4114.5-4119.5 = 54.4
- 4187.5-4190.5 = 41.6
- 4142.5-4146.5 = 37.1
